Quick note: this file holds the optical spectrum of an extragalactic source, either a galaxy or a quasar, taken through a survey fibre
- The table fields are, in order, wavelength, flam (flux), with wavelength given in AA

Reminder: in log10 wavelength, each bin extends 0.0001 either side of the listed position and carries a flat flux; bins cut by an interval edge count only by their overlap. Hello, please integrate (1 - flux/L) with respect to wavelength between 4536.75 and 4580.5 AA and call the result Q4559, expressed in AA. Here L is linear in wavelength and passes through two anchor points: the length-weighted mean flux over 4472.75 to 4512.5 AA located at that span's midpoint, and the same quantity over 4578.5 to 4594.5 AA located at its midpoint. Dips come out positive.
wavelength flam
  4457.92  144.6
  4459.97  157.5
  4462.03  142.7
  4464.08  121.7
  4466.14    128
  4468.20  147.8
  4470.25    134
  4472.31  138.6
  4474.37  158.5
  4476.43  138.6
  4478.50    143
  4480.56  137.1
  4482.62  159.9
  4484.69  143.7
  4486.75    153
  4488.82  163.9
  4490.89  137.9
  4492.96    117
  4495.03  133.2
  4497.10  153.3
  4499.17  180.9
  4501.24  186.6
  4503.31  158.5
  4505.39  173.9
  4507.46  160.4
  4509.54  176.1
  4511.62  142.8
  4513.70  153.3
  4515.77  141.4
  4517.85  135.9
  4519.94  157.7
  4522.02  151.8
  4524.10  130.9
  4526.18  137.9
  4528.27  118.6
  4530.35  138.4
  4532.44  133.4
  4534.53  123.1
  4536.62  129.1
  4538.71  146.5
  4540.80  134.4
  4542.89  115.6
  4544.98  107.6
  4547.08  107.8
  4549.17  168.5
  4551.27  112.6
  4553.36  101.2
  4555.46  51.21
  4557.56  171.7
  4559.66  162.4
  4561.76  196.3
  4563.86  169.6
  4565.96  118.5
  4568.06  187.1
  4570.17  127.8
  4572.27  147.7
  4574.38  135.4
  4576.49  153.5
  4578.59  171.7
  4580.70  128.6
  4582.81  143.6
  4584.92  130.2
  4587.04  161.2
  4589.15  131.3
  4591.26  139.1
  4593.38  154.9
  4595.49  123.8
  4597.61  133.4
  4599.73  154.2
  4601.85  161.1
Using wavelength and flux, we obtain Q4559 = 2.2 AA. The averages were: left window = 153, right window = 143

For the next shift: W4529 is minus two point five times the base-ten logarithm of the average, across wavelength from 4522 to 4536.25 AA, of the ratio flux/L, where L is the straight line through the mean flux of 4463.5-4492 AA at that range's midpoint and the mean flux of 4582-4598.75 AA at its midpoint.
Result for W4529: 0.08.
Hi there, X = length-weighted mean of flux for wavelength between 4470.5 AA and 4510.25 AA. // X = 153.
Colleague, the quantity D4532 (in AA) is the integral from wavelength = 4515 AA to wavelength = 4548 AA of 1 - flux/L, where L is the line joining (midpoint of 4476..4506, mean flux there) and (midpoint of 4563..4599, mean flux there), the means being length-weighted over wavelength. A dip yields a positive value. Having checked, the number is 3.7 AA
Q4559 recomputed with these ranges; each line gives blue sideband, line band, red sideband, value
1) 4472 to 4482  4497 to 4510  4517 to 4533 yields -2.77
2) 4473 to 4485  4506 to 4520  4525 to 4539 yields -1.60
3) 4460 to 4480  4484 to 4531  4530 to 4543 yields -4.97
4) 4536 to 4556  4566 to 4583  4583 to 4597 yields -1.97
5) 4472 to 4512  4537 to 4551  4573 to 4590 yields 1.81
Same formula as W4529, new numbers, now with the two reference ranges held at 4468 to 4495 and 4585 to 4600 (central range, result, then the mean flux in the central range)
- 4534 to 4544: 0.10 mag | 130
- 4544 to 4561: 0.15 mag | 124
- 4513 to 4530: 0.02 mag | 141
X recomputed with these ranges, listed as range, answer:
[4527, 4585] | 137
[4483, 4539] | 147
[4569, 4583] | 144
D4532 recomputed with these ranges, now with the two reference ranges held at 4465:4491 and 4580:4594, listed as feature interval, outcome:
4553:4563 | 0.17 AA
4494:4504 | -1.27 AA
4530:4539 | 0.65 AA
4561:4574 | -1.28 AA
